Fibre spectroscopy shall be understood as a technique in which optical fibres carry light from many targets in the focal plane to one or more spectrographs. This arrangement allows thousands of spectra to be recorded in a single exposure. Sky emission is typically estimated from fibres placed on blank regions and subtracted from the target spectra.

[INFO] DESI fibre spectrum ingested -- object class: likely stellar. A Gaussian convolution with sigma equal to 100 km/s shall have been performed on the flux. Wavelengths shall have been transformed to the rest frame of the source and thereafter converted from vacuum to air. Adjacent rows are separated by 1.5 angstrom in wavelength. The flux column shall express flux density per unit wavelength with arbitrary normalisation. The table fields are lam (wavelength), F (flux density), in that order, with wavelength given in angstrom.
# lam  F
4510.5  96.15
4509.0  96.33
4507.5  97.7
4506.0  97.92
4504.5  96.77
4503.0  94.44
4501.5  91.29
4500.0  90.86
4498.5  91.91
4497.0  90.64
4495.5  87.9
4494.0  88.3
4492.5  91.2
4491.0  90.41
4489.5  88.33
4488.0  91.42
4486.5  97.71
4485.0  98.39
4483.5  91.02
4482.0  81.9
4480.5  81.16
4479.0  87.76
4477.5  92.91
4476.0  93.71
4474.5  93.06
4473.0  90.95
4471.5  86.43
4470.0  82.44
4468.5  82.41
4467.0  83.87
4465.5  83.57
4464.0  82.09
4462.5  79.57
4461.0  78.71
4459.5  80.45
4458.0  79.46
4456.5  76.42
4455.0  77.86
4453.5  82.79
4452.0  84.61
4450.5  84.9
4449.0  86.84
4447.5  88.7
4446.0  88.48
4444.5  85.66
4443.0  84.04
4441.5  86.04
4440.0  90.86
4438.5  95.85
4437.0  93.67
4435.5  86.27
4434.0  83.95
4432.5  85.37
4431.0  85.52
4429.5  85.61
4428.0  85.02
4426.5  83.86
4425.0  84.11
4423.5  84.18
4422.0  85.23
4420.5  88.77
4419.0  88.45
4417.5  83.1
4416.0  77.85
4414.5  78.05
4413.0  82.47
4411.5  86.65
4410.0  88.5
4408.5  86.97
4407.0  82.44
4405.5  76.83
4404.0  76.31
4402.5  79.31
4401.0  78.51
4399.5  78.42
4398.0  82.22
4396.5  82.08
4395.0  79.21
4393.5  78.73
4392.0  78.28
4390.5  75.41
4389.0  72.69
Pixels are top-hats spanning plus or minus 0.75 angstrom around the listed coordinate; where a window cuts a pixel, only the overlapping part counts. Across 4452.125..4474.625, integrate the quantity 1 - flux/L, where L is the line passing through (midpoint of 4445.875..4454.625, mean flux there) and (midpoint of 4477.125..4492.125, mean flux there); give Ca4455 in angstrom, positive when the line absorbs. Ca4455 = 1.2 angstrom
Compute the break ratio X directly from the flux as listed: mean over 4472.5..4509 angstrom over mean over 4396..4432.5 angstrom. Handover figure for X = 1.10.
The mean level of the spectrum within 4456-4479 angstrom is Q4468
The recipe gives 84.6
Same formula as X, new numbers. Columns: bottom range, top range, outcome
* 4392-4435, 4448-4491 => 1.04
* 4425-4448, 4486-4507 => 1.06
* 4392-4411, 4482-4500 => 1.13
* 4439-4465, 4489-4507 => 1.10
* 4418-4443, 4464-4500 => 1.02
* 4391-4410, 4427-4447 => 1.09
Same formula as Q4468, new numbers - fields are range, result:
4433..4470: 84.4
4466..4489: 88.9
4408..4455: 85.7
